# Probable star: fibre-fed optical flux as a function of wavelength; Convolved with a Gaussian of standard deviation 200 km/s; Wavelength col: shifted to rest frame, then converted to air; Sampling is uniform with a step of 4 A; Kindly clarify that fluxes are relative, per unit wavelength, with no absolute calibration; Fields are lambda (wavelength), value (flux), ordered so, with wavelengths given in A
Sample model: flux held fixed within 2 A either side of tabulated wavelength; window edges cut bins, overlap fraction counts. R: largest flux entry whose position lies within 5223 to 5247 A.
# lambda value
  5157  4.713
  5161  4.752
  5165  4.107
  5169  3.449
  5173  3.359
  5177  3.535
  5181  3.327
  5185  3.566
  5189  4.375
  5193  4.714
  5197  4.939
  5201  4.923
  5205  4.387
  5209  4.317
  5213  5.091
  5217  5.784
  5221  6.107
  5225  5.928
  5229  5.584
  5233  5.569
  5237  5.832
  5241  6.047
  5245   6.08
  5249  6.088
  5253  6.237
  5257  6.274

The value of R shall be 6.08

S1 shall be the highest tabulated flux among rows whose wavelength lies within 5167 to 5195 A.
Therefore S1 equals 4.714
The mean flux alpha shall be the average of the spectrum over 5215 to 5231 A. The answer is 5.85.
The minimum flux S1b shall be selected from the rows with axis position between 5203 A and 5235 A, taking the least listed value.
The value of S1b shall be 4.317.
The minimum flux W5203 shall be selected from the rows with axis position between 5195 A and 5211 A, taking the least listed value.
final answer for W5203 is 4.317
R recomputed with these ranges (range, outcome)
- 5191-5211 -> 4.939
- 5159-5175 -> 4.752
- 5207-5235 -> 6.107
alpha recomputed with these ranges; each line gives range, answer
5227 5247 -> 5.82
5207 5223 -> 5.32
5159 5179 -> 3.84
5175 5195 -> 3.9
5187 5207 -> 4.67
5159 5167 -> 4.43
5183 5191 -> 3.97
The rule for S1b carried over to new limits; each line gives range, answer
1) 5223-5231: 5.584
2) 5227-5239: 5.569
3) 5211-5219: 5.091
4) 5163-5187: 3.327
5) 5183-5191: 3.566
